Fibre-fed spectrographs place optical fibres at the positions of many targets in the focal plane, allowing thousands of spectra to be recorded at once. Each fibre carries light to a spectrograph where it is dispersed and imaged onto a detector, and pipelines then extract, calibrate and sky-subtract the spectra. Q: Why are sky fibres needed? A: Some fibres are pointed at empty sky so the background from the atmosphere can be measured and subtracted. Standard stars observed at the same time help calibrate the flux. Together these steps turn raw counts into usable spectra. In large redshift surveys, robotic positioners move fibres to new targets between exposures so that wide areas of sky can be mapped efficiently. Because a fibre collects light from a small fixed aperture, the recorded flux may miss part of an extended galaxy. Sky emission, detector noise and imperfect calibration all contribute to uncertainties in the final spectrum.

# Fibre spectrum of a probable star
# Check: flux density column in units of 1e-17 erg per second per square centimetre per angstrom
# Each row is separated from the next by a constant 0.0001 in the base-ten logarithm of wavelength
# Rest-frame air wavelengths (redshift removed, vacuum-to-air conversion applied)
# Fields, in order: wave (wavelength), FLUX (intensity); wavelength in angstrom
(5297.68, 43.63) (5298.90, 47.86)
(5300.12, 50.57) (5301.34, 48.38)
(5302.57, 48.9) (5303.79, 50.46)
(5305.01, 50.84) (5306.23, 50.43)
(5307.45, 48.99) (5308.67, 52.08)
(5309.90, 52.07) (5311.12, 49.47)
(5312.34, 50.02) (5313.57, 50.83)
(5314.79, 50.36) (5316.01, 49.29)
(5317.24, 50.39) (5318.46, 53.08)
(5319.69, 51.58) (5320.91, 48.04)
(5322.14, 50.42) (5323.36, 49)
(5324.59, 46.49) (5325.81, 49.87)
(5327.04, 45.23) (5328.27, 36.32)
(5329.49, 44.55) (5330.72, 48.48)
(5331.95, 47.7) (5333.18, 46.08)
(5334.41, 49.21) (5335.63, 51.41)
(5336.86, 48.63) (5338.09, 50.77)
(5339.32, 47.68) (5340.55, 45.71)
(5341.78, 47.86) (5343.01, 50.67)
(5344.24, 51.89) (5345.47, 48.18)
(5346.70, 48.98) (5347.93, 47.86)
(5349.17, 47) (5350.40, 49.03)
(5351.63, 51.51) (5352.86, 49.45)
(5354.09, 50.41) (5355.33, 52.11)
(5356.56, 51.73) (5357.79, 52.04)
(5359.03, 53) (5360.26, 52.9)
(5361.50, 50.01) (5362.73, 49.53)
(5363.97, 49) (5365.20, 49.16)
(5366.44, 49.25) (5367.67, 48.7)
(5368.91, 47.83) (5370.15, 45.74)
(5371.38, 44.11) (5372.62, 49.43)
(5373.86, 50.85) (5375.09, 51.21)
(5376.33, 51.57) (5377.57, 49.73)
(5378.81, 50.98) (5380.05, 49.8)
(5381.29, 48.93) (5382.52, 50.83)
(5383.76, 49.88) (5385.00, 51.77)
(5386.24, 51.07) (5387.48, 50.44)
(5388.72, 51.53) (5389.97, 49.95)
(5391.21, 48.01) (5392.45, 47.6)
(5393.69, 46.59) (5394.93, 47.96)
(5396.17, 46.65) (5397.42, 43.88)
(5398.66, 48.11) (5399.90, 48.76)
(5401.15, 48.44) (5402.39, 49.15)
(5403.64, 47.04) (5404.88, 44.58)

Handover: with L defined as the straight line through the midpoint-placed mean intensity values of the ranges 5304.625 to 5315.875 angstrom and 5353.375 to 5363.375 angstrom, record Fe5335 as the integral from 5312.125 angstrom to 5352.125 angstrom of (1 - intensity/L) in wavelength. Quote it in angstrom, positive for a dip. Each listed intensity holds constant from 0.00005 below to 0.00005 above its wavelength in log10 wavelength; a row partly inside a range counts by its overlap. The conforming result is 1.8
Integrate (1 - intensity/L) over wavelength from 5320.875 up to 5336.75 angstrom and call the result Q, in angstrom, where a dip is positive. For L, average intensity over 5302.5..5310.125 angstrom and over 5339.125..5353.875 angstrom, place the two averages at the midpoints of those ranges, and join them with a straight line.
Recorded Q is 0.80 angstrom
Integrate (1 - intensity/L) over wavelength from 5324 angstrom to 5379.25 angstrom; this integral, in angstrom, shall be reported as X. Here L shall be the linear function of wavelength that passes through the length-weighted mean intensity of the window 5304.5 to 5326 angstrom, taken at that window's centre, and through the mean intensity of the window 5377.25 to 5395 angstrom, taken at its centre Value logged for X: 1.2 angstrom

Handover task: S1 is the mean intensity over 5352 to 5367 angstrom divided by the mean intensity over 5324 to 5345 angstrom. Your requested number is 1.1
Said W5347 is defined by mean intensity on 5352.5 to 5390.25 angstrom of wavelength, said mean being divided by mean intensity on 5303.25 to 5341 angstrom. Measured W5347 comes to 1.02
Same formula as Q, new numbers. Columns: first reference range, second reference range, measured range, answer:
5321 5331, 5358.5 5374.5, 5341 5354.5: -0.4 angstrom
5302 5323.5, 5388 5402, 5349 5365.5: -0.5 angstrom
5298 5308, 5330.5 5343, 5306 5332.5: 0.1 angstrom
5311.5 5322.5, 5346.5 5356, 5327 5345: 0.9 angstrom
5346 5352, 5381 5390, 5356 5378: 0.0 angstrom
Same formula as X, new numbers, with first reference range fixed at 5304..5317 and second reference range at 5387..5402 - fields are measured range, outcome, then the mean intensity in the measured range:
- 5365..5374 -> 0.16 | 47.9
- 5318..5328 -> 0.28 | 48.7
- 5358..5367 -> -0.27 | 50.4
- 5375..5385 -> -0.39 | 50.4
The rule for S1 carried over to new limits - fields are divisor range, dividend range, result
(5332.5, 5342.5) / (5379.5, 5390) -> 1.04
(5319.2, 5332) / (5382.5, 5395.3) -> 1.05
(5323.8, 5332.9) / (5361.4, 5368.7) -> 1.08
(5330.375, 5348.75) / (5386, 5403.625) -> 0.99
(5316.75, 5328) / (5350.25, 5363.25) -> 1.05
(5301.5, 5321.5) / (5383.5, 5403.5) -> 0.97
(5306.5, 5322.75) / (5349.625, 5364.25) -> 1.01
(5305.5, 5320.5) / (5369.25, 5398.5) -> 0.97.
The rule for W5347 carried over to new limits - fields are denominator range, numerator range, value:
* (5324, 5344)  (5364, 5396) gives 1.04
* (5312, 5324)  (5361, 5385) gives 0.98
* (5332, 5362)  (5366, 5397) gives 0.99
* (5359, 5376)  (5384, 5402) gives 0.99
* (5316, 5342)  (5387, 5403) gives 1.00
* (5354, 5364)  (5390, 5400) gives 0.92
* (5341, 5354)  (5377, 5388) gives 1.02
